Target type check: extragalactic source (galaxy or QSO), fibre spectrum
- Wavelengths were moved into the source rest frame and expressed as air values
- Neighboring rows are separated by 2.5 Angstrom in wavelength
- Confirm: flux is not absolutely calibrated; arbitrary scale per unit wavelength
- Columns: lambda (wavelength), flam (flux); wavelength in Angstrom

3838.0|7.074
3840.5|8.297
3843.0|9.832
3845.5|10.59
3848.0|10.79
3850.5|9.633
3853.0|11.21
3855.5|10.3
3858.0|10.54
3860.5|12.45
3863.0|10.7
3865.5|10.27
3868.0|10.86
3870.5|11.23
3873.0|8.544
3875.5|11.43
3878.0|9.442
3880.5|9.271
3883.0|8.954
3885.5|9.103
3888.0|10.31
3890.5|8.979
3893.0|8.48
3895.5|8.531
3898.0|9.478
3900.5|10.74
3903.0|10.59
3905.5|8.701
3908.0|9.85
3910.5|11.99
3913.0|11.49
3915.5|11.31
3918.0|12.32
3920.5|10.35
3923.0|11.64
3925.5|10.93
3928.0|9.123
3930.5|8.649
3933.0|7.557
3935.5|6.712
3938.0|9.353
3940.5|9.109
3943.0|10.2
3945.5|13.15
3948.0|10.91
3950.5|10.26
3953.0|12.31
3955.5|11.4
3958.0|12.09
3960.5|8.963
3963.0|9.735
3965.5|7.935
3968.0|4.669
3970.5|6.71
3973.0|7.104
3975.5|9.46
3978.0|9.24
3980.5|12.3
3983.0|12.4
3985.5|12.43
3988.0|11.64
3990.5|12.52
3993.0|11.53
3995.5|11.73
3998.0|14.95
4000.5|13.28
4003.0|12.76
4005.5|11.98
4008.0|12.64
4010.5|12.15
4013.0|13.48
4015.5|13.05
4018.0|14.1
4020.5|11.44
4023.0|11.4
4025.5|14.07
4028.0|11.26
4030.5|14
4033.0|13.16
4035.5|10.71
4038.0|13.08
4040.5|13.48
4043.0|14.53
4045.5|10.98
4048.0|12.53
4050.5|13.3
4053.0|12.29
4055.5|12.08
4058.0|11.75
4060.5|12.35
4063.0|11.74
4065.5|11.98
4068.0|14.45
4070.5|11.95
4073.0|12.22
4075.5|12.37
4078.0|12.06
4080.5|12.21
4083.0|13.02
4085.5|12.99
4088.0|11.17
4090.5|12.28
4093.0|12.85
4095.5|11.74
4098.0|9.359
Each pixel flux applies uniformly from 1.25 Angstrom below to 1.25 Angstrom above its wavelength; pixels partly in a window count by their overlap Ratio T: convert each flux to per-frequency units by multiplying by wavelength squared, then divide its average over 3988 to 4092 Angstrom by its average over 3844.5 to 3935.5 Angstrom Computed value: 1.34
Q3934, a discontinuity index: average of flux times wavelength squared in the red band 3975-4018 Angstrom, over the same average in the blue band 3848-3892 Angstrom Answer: 1.3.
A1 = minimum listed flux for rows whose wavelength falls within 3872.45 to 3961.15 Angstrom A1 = 6.712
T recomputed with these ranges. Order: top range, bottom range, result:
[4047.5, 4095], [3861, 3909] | 1.39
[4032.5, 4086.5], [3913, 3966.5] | 1.30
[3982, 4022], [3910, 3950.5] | 1.28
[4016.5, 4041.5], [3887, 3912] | 1.38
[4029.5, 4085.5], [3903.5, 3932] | 1.28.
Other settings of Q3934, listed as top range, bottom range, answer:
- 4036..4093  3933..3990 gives 1.33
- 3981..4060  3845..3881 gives 1.30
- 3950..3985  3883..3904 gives 1.06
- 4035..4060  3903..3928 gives 1.23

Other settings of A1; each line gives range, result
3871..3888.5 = 8.544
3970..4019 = 6.71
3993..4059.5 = 10.71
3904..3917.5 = 8.701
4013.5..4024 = 11.4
